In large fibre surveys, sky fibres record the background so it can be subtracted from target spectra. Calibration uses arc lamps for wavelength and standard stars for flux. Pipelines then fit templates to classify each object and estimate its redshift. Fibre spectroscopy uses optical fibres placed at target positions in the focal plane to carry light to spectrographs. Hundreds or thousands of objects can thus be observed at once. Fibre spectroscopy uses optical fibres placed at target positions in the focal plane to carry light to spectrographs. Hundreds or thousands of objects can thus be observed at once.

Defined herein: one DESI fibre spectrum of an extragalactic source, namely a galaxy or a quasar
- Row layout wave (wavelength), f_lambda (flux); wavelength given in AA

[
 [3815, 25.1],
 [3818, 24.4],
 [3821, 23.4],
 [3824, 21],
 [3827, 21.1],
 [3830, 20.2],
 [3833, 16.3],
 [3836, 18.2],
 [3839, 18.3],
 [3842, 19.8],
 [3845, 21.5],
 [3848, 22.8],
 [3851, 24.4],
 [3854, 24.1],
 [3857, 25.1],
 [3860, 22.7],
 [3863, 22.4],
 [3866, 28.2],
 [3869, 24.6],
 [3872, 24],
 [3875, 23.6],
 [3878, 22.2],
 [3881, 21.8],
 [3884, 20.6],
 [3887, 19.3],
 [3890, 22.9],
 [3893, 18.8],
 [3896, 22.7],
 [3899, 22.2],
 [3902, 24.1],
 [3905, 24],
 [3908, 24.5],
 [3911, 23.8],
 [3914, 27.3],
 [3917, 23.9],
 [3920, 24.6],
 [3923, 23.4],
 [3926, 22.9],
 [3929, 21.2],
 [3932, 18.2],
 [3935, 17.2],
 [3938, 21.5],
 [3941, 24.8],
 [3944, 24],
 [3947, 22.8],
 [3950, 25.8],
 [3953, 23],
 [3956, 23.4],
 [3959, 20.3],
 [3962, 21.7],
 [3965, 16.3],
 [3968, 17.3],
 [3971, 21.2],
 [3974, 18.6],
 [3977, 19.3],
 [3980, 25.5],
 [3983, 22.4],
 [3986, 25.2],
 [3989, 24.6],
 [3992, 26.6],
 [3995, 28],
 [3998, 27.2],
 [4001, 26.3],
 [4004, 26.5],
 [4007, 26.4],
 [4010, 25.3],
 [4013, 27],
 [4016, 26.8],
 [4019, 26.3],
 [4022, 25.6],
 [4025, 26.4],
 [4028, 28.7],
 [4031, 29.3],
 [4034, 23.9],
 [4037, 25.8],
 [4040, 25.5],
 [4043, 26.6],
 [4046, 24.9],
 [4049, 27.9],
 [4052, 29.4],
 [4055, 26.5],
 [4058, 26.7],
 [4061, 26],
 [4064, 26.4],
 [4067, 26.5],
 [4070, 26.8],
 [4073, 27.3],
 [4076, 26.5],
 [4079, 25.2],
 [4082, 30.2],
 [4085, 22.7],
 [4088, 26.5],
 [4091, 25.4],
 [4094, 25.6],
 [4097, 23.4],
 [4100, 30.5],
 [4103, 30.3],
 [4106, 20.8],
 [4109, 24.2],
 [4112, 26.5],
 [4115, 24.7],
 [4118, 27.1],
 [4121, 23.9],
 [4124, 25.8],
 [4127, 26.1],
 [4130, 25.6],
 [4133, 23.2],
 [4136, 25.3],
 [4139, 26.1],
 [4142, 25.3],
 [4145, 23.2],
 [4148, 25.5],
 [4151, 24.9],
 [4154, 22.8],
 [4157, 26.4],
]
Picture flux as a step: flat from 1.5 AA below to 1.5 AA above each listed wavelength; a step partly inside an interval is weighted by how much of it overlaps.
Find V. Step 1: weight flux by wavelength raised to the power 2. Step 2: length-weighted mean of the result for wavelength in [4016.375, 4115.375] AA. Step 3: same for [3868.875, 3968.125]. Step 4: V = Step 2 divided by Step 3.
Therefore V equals 1.27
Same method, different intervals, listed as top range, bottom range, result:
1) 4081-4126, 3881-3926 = 1.24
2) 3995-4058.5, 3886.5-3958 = 1.23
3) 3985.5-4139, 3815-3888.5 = 1.32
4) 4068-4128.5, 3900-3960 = 1.23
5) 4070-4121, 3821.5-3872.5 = 1.34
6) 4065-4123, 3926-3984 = 1.31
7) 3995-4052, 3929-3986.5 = 1.28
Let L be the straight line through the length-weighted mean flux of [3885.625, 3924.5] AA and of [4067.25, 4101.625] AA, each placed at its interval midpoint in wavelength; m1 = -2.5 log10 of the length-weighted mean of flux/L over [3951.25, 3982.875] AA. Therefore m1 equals 0.17 mag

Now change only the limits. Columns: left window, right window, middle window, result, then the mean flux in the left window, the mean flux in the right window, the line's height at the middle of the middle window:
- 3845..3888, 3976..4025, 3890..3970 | 0.10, 23.3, 25.7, 24.4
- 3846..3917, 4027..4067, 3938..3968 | 0.12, 23.3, 26.7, 24.8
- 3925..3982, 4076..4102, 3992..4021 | -0.15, 21.3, 26.3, 23.3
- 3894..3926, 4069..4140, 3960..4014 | 0.05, 23.9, 25.8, 24.7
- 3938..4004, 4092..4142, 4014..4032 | -0.13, 23.1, 25.6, 24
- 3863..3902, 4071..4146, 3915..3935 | 0.05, 22.6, 25.7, 23.2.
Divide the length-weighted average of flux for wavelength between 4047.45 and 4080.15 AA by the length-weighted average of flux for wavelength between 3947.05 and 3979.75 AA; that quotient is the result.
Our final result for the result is 1.3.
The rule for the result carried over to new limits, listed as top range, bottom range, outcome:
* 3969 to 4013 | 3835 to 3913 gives 1.08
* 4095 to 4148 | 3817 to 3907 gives 1.15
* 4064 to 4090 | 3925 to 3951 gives 1.20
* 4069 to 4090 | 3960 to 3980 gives 1.35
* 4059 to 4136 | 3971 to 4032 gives 1.02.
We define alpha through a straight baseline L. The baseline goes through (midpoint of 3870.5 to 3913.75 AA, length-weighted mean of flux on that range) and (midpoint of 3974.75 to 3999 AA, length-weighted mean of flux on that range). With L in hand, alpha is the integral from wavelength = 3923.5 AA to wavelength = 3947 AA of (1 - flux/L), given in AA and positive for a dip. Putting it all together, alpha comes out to 1.94 AA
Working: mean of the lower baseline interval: 22.6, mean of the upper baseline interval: 24.6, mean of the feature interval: 21.6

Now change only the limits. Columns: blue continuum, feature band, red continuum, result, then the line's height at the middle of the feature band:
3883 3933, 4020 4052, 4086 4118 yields -2.4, 24.7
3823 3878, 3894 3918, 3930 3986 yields -2.4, 21.8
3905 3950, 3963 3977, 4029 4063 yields 3.3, 24.3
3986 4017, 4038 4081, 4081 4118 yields -0.9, 26.1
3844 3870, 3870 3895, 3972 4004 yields 2.5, 24.1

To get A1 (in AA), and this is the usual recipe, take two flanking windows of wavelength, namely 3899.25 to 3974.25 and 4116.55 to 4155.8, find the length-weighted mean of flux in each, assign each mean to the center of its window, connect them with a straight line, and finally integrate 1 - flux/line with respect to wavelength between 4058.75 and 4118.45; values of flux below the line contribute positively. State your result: -4.4 AA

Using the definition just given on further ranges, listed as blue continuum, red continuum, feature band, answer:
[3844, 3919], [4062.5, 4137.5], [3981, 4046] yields -3.5 AA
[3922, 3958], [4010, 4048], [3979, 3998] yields -0.8 AA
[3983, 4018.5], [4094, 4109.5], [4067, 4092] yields -0.4 AA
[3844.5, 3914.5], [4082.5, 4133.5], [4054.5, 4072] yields -1.0 AA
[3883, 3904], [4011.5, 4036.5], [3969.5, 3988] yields 2.1 AA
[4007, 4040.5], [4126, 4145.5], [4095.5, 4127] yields -0.5 AA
